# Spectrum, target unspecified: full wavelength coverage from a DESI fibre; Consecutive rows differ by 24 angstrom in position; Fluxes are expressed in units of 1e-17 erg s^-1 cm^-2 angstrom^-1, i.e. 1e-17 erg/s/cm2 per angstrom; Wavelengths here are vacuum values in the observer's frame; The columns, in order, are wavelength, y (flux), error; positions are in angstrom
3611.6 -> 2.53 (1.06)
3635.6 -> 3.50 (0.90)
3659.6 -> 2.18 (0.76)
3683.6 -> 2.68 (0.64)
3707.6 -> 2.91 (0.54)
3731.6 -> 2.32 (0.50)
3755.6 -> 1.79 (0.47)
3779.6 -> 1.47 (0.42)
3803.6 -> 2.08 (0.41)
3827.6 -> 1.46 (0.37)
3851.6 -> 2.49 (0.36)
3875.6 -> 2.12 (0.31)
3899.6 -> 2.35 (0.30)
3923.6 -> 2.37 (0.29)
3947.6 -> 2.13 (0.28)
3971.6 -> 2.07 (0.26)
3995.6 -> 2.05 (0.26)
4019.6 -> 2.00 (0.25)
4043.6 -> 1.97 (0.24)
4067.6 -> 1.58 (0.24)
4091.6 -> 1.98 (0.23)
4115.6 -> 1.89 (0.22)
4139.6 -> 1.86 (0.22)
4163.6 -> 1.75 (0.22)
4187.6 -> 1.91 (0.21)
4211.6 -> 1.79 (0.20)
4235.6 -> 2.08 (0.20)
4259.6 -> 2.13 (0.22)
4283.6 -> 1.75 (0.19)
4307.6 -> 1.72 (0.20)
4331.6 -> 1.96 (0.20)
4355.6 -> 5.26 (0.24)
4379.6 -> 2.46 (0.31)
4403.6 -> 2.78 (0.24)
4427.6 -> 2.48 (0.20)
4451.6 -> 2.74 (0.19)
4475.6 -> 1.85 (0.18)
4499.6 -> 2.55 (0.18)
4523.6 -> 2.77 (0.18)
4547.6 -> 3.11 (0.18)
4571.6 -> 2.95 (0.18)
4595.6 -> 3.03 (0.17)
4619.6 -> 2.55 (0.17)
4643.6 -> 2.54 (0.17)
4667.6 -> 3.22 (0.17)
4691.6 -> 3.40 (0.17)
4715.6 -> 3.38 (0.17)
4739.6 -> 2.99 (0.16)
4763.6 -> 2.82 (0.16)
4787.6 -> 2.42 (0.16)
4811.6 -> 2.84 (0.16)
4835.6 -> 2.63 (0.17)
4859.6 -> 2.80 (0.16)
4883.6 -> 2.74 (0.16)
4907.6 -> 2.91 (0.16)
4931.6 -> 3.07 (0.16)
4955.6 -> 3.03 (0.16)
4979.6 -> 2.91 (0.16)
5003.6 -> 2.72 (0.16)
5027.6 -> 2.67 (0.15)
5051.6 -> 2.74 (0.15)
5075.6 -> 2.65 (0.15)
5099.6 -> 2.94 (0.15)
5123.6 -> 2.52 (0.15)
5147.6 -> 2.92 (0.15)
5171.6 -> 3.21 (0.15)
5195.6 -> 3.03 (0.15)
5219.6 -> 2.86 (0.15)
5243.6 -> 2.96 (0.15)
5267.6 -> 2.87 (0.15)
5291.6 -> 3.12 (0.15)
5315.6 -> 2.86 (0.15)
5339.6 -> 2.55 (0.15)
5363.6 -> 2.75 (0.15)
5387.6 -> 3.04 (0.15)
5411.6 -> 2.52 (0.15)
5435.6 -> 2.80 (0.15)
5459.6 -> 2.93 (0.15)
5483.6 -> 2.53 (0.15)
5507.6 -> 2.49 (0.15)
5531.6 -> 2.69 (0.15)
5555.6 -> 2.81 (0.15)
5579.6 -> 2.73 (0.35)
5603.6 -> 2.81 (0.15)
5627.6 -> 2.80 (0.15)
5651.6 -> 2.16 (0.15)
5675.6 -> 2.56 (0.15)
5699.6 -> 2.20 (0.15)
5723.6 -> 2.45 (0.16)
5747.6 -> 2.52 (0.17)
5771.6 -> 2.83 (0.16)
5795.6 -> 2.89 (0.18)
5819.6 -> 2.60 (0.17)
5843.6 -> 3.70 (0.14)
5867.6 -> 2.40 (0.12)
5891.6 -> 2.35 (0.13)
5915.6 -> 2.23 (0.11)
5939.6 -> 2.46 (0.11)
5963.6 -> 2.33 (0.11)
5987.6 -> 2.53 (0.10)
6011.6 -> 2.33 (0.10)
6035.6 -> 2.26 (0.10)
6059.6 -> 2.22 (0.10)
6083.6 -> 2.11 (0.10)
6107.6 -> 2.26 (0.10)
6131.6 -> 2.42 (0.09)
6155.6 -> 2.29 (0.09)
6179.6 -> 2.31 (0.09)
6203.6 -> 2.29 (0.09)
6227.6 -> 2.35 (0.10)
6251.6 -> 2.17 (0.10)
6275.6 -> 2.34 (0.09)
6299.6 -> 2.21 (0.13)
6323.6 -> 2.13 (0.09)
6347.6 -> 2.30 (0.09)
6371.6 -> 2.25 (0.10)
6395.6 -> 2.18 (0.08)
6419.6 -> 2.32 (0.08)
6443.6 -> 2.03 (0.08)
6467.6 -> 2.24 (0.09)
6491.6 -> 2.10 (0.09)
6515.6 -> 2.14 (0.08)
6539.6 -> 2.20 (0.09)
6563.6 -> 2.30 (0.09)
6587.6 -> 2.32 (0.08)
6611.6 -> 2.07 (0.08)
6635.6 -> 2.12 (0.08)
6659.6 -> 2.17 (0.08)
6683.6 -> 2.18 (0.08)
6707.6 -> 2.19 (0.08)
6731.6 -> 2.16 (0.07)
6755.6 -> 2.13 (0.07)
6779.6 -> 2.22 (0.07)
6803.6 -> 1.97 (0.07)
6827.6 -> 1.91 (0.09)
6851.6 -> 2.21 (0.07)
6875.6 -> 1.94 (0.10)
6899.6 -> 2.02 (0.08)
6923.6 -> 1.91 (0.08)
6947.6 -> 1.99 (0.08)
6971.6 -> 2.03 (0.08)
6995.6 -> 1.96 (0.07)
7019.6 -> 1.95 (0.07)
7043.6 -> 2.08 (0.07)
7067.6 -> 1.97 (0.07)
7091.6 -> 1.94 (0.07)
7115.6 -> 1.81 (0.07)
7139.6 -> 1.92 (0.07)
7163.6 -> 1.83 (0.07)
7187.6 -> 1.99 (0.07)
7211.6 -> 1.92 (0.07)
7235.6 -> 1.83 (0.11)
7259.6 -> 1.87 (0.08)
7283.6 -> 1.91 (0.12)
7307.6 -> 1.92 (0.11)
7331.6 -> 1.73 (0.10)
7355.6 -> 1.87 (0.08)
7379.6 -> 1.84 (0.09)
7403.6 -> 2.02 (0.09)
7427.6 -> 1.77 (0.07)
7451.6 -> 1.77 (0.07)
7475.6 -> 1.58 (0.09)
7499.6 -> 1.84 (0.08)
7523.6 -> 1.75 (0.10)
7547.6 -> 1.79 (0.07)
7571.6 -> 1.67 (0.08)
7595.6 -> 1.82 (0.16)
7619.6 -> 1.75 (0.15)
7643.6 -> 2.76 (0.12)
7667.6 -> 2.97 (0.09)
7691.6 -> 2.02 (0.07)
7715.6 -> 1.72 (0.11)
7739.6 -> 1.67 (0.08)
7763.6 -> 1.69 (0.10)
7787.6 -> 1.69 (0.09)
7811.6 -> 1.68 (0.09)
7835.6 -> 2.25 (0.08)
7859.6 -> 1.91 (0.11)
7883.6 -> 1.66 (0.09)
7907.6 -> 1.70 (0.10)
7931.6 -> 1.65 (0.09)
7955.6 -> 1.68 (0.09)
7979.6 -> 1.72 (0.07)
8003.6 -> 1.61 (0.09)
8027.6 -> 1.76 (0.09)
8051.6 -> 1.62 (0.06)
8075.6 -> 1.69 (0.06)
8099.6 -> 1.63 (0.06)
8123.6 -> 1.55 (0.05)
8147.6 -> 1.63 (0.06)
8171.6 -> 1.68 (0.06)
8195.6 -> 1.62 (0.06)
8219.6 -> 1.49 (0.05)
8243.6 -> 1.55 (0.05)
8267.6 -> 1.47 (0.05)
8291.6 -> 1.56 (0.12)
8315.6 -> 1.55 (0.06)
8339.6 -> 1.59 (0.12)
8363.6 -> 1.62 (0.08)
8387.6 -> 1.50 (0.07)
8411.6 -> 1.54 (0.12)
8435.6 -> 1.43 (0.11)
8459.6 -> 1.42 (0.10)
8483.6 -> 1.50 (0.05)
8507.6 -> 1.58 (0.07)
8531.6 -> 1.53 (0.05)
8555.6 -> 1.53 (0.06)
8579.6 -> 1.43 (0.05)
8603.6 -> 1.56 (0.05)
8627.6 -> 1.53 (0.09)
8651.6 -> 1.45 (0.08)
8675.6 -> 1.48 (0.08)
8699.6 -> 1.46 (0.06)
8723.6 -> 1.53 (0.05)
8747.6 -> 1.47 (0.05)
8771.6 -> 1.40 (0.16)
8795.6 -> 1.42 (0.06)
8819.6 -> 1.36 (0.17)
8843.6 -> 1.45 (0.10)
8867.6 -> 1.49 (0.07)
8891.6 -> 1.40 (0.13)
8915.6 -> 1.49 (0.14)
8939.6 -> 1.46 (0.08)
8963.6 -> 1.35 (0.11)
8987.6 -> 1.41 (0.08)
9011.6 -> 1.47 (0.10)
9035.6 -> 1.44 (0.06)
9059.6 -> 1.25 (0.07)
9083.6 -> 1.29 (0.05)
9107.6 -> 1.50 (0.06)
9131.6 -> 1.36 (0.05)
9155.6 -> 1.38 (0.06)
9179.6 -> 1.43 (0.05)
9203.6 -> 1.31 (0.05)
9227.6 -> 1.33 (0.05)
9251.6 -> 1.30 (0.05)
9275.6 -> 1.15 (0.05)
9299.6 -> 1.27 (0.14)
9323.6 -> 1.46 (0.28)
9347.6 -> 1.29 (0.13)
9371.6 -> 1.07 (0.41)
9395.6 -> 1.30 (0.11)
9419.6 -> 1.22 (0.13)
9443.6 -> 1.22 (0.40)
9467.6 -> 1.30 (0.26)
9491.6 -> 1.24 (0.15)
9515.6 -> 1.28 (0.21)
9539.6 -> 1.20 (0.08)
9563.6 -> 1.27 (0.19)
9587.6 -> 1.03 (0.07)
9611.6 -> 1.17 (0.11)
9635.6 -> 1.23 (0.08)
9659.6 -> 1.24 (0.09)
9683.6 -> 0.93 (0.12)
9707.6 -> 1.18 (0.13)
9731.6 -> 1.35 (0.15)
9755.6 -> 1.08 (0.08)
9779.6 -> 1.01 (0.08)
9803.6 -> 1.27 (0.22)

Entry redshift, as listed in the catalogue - 0.166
